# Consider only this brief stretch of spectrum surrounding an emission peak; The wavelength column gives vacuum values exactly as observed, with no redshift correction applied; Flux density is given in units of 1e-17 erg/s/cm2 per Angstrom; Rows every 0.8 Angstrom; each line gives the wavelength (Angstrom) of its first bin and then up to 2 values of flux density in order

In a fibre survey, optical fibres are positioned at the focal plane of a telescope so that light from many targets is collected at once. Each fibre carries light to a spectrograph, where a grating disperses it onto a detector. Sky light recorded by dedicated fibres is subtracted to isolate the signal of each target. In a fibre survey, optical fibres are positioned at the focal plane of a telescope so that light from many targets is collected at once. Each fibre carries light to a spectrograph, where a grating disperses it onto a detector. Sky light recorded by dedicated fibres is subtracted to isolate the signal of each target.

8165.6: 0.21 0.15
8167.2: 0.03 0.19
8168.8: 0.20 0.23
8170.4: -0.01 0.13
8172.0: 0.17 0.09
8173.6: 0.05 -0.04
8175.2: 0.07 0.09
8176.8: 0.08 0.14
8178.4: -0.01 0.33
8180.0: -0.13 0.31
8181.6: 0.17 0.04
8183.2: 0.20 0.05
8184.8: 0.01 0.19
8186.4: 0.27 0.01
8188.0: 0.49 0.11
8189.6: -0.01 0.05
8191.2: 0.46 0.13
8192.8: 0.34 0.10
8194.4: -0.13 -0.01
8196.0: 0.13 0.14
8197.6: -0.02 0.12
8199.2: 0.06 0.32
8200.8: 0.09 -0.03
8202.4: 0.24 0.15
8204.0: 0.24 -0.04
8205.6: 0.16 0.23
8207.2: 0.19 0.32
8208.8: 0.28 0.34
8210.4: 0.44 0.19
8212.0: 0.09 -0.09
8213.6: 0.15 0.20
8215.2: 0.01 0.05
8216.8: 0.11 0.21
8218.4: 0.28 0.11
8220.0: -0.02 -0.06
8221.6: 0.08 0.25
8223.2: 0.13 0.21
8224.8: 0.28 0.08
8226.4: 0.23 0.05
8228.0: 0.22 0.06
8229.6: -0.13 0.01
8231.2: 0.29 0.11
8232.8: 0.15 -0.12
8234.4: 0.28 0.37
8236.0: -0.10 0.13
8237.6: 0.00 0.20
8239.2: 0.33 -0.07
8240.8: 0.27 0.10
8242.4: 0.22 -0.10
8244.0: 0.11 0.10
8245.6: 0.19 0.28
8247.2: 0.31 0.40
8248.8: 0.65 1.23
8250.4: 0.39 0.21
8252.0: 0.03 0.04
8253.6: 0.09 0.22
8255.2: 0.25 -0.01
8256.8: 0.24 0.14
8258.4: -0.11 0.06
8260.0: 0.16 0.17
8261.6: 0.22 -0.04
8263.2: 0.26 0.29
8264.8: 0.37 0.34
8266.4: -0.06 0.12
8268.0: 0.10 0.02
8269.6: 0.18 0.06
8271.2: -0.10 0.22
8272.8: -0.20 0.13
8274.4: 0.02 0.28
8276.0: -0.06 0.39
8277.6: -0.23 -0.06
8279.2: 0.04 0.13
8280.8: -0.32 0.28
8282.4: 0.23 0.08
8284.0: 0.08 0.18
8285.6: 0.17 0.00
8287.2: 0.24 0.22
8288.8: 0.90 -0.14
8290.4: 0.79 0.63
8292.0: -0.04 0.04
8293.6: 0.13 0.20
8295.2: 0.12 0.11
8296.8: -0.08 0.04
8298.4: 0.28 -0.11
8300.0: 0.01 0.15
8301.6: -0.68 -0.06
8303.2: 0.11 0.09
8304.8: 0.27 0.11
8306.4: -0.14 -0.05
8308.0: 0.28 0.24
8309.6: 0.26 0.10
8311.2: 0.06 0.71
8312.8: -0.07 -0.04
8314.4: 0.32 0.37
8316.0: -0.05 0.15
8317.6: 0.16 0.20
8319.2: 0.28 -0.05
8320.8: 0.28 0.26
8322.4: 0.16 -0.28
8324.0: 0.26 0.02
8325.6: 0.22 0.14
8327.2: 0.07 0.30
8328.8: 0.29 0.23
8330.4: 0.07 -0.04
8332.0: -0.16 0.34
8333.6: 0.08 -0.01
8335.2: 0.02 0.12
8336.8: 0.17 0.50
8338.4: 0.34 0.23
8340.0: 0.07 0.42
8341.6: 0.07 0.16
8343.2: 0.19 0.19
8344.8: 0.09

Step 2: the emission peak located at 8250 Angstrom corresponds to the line H-gamma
